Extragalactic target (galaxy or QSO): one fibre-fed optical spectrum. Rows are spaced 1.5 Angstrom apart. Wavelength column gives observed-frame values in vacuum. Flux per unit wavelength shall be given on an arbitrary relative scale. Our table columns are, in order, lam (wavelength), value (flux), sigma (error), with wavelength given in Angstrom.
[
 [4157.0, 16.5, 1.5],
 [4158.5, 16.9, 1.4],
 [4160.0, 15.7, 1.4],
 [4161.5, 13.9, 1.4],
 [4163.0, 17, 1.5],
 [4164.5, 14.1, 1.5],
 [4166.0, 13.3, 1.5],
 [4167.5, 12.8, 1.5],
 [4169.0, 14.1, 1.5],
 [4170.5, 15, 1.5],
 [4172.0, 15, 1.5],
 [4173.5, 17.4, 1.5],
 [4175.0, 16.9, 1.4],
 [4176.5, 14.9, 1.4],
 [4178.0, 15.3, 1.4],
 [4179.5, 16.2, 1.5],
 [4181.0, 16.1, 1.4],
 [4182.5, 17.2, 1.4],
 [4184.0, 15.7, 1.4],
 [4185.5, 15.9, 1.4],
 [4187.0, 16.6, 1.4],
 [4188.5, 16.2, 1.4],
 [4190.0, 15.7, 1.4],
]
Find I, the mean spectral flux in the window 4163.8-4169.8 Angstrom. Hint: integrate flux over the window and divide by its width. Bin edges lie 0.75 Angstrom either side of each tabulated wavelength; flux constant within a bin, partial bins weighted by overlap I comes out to 13.6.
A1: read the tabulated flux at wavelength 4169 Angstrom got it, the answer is 14.1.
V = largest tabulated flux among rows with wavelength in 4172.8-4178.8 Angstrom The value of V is 17.4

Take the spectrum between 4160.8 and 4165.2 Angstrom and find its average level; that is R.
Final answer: 15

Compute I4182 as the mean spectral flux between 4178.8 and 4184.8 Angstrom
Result 16.3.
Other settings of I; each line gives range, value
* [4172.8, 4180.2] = 16.1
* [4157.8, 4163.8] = 15.9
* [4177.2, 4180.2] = 15.7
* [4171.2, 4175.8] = 16.4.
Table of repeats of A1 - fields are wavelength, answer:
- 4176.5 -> 14.9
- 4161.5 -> 13.9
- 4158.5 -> 16.9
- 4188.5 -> 16.2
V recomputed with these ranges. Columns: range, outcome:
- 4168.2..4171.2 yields 15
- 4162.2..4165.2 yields 17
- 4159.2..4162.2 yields 15.7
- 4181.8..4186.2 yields 17.2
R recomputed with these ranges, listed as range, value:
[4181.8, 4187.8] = 16.3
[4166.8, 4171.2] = 14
